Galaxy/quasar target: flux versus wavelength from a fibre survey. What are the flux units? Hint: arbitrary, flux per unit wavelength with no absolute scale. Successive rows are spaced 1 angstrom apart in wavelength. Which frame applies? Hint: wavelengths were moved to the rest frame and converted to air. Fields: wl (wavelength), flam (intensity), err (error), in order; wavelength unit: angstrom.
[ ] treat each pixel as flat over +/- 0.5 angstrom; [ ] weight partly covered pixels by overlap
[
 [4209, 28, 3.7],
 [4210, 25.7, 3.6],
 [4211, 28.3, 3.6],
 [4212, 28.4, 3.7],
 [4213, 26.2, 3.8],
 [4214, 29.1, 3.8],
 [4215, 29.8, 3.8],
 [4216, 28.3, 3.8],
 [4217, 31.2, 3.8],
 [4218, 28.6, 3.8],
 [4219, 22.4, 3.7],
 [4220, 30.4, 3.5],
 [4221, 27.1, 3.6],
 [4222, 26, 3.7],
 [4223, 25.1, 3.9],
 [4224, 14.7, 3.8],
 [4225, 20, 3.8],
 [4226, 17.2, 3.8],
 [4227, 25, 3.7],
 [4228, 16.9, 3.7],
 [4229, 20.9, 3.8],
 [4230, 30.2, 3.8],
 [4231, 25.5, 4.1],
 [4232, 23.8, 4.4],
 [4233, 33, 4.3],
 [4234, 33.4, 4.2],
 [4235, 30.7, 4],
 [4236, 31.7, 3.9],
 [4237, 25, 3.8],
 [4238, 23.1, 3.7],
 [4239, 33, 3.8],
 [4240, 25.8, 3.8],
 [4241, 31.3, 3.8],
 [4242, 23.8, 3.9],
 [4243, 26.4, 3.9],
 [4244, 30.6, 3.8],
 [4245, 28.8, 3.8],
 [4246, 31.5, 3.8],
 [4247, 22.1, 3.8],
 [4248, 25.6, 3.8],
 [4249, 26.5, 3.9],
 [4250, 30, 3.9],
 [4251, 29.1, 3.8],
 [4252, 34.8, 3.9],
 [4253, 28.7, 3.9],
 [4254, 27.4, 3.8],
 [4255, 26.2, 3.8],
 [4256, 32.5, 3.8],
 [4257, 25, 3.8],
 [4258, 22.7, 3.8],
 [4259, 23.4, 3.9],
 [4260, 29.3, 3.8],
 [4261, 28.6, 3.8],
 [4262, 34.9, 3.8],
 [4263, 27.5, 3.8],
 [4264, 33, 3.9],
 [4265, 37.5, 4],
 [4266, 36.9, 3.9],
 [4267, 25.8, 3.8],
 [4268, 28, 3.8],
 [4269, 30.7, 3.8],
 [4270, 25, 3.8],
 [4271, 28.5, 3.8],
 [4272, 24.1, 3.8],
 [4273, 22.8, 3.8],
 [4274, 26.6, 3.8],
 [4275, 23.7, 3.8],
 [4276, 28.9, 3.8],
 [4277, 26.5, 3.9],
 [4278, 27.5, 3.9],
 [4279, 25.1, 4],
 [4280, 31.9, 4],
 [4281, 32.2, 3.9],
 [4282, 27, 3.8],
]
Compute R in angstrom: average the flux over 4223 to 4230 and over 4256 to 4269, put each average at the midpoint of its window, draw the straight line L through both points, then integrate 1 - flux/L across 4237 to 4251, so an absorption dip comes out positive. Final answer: -1.6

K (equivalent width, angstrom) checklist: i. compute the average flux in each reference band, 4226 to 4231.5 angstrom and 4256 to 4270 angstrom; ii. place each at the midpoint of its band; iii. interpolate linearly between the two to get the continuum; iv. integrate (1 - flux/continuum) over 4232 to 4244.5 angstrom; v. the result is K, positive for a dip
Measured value -2.0 angstrom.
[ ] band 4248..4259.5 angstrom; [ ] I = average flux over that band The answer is 27.7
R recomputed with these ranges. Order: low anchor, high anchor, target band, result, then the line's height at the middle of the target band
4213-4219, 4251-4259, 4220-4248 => 2.1 angstrom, 28.3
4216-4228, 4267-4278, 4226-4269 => -4.7 angstrom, 25.4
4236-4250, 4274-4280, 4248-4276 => -1.4 angstrom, 27.1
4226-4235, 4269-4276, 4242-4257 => -1.4 angstrom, 25.8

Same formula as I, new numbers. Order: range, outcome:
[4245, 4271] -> 28.9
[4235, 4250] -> 27.7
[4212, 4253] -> 26.9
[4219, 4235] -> 24.7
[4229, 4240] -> 28.4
